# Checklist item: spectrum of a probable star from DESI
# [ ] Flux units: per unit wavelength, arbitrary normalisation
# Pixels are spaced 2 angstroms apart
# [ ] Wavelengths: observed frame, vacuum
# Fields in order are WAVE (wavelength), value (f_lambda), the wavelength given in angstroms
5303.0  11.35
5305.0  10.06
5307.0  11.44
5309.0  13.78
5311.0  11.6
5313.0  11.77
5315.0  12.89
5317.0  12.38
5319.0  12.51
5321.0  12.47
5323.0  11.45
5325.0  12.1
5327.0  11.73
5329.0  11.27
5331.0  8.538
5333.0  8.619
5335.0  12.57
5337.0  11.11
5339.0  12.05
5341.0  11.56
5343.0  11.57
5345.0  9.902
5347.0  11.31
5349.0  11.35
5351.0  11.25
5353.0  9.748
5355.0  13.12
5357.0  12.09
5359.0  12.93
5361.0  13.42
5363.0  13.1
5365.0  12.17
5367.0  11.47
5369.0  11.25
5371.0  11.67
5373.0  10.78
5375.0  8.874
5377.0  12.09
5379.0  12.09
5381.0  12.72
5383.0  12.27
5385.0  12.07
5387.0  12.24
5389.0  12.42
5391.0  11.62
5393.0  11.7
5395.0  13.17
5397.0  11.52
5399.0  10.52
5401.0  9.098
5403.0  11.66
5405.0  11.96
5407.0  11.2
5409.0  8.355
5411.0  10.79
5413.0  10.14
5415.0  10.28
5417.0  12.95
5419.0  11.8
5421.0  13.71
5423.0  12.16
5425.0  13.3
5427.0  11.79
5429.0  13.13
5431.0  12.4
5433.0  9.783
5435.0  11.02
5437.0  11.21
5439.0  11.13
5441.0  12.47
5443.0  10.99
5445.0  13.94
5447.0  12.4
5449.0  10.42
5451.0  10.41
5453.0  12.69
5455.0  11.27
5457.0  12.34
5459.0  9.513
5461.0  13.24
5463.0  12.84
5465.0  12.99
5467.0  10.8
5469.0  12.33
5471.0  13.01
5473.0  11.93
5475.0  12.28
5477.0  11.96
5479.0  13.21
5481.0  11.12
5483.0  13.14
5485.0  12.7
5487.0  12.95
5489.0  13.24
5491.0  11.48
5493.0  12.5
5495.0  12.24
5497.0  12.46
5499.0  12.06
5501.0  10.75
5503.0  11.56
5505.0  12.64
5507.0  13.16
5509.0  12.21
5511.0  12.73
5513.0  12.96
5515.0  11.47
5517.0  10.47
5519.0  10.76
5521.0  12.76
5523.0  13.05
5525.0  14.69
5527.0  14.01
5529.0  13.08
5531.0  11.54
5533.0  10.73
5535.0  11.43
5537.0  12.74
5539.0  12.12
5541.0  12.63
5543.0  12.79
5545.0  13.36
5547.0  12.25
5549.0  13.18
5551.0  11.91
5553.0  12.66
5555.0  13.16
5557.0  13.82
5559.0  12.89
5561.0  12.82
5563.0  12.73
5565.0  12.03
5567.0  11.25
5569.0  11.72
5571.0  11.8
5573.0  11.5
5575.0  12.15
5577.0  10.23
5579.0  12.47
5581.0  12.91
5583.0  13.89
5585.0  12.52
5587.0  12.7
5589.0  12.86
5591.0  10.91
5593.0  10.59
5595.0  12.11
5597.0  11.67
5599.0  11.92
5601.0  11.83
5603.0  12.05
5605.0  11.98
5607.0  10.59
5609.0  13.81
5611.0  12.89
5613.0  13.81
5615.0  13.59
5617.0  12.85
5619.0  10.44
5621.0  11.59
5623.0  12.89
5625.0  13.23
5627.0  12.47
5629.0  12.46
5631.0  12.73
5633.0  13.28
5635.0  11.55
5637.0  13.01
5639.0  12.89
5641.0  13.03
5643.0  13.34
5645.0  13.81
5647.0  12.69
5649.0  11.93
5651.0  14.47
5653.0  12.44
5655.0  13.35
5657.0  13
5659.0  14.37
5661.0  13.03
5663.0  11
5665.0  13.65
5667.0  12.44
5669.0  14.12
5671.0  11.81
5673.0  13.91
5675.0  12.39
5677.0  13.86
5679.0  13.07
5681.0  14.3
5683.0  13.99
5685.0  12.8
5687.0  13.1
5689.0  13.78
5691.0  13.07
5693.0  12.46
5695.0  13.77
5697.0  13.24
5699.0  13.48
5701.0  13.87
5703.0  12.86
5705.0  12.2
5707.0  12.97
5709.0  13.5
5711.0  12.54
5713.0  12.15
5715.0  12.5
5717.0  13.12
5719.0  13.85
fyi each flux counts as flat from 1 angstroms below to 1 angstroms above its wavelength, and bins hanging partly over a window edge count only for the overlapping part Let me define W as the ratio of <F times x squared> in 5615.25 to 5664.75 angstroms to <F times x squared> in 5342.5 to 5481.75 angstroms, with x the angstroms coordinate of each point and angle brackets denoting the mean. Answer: 1.18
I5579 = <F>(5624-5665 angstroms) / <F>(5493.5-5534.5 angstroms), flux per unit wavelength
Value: 1.05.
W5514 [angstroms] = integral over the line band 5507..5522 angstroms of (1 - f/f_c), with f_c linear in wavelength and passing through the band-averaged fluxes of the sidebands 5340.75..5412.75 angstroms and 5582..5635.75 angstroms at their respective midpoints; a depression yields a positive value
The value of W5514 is 0.0 angstroms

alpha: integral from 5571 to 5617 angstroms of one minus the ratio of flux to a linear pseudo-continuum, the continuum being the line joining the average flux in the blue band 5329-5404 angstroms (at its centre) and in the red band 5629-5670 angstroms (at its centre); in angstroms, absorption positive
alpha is 1.71 angstroms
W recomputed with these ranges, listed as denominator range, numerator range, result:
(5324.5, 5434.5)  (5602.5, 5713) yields 1.24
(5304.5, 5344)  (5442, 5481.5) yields 1.09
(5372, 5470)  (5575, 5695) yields 1.18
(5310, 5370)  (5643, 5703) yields 1.28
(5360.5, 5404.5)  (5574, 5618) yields 1.13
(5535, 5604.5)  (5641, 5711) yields 1.11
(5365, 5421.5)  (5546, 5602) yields 1.14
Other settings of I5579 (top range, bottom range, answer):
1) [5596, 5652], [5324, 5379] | 1.10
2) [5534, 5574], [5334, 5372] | 1.06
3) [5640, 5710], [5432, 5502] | 1.10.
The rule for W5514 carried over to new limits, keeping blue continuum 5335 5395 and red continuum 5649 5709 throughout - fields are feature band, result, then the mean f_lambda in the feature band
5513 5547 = 0.4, 12.4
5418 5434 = -0.3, 12.3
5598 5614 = 0.6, 12.4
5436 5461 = 1.0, 11.6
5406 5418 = 1.4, 10.6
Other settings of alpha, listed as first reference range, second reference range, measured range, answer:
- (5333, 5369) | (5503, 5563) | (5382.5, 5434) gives 1.5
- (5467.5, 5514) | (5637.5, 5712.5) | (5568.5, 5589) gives 0.8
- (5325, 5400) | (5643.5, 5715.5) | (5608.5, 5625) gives 0.1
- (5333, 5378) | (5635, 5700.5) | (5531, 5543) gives 0.5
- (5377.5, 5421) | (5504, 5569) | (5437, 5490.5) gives -0.6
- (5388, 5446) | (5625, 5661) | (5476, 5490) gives -0.7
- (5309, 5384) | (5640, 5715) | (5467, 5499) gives -0.3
